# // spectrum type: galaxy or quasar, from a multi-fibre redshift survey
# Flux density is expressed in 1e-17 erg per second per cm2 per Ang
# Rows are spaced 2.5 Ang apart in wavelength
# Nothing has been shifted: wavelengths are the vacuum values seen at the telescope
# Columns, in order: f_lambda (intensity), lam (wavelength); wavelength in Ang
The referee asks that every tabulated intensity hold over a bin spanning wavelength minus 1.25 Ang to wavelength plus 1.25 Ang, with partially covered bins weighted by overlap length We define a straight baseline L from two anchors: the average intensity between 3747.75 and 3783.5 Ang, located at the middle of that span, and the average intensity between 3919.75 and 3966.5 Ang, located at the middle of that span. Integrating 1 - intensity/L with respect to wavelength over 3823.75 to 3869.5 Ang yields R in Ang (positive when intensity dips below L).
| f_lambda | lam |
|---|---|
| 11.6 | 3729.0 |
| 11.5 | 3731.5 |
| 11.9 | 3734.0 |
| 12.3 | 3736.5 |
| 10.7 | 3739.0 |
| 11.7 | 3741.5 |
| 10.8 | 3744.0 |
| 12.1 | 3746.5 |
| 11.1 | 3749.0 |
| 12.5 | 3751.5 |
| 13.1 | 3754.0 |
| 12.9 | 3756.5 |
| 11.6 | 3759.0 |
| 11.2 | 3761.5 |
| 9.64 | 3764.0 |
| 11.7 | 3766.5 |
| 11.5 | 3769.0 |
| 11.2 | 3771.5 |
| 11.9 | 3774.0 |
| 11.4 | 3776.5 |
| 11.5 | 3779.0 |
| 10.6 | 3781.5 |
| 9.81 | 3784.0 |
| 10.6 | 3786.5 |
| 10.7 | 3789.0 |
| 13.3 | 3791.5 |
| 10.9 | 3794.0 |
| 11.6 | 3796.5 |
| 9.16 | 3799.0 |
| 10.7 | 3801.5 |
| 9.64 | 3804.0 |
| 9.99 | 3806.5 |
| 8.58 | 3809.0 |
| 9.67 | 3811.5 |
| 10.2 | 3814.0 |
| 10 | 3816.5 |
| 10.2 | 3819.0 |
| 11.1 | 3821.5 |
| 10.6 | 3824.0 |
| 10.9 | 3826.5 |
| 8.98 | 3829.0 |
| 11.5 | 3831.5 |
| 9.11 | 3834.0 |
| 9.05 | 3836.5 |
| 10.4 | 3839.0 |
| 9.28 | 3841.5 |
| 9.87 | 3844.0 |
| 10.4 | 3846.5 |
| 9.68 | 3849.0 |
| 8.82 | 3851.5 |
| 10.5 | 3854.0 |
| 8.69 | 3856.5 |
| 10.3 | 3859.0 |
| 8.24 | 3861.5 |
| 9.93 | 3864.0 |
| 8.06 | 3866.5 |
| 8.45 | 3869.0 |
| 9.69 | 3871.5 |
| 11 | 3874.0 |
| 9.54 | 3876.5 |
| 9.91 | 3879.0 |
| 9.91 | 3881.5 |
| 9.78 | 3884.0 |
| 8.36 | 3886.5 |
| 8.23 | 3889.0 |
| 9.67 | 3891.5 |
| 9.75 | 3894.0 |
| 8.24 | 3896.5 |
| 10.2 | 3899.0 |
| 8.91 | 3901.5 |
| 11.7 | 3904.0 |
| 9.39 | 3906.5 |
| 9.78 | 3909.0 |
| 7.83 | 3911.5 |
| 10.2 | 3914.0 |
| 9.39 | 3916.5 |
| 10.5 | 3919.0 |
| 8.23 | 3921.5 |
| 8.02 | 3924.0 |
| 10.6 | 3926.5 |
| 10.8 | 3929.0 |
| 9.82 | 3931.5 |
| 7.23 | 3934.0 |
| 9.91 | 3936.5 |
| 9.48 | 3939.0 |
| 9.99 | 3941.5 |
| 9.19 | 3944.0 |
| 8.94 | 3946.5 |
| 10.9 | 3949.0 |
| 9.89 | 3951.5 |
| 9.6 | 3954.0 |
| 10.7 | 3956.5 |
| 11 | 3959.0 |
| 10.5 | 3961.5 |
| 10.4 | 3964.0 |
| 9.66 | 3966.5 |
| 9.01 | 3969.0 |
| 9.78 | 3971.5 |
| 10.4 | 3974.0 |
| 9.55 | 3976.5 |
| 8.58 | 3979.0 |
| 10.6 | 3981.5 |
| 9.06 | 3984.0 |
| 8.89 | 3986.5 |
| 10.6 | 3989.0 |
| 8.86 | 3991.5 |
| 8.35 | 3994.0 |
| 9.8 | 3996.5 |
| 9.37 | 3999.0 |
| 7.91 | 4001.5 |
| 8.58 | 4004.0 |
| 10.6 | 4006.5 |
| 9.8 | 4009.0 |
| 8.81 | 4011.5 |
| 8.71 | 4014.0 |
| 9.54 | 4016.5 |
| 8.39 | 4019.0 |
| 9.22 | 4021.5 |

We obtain 4.7 Ang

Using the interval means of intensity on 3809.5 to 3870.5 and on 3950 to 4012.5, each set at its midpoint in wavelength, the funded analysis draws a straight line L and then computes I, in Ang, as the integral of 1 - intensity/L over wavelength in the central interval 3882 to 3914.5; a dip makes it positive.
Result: 1.02 Ang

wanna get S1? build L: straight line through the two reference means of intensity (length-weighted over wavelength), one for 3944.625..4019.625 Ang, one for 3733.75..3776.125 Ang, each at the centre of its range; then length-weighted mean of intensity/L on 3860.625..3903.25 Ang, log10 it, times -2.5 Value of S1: 0.126 mag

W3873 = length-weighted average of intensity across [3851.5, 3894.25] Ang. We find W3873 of 9.39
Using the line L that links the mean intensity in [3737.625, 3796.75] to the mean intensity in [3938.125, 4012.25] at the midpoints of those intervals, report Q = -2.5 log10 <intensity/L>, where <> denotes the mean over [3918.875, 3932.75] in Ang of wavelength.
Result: 0.05 mag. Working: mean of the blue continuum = 11.4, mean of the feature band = 9.59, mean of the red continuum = 9.63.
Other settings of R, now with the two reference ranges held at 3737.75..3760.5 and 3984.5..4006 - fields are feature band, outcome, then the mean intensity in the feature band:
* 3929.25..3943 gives 0.51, 9.39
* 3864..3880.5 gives 1.54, 9.49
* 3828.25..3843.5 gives 1.56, 9.75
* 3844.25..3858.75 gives 1.37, 9.68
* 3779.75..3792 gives 0.57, 10.9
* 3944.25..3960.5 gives -0.92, 10.1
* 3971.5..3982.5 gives -0.55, 9.76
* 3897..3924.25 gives 1.50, 9.49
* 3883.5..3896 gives 1.46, 9.07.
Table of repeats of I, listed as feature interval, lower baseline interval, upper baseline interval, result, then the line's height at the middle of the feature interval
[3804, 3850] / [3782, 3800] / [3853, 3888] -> 1.2 Ang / 10.2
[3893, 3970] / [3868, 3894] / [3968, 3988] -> -1.5 Ang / 9.49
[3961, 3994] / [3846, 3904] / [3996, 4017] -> -1.3 Ang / 9.26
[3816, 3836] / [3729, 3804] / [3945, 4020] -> 1.1 Ang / 10.9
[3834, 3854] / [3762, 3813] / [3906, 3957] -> 1.1 Ang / 10.2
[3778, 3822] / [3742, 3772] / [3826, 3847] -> 1.0 Ang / 10.7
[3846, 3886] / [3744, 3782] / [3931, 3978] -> 4.1 Ang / 10.6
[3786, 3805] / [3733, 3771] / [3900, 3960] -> 0.5 Ang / 11.2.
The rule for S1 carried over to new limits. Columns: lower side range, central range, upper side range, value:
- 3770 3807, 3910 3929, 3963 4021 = 0.06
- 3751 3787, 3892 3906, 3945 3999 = 0.07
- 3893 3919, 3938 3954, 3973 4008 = -0.03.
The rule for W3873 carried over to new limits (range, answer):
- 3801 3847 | 9.99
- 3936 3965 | 10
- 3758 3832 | 10.7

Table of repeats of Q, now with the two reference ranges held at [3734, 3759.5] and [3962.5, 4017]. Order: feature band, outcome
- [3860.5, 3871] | 0.215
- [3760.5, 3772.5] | 0.062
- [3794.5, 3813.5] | 0.138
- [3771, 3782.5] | 0.023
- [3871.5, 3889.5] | 0.100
